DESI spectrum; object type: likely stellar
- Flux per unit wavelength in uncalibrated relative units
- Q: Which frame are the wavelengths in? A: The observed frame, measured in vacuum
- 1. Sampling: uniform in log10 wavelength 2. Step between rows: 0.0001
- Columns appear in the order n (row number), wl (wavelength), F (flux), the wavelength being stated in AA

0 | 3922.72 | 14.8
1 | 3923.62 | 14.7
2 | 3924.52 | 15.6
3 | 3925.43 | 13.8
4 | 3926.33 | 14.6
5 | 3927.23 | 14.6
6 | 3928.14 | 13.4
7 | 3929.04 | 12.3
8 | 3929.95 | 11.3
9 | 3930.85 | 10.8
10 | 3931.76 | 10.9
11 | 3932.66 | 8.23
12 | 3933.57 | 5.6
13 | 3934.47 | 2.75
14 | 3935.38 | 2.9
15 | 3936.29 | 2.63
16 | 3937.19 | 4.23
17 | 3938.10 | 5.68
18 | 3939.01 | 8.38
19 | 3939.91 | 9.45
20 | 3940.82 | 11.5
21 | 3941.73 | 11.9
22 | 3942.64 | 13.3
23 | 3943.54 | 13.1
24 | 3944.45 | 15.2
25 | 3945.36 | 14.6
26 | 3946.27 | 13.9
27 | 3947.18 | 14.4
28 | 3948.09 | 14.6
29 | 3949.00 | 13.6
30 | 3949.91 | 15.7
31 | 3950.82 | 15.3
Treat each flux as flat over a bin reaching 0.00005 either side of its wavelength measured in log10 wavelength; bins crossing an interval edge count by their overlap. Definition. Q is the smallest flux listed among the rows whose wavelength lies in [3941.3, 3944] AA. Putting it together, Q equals 11.9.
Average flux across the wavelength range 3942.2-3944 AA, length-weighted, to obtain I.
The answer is 13.2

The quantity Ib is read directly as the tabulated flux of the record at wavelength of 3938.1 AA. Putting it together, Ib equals 5.68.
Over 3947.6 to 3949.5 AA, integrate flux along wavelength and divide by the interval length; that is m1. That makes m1 14.1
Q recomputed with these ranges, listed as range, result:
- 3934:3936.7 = 2.63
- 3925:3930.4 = 11.3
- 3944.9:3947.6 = 13.9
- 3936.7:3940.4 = 4.23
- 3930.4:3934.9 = 2.75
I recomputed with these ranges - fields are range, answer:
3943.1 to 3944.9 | 14.1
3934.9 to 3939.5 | 4.8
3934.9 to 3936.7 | 2.76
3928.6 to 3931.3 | 11.5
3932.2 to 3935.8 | 4.91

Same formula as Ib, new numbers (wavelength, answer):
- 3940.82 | 11.5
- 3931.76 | 10.9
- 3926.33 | 14.6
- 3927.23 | 14.6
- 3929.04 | 12.3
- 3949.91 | 15.7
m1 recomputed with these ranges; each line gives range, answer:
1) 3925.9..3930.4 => 13.2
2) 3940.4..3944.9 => 13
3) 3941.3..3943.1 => 12.7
